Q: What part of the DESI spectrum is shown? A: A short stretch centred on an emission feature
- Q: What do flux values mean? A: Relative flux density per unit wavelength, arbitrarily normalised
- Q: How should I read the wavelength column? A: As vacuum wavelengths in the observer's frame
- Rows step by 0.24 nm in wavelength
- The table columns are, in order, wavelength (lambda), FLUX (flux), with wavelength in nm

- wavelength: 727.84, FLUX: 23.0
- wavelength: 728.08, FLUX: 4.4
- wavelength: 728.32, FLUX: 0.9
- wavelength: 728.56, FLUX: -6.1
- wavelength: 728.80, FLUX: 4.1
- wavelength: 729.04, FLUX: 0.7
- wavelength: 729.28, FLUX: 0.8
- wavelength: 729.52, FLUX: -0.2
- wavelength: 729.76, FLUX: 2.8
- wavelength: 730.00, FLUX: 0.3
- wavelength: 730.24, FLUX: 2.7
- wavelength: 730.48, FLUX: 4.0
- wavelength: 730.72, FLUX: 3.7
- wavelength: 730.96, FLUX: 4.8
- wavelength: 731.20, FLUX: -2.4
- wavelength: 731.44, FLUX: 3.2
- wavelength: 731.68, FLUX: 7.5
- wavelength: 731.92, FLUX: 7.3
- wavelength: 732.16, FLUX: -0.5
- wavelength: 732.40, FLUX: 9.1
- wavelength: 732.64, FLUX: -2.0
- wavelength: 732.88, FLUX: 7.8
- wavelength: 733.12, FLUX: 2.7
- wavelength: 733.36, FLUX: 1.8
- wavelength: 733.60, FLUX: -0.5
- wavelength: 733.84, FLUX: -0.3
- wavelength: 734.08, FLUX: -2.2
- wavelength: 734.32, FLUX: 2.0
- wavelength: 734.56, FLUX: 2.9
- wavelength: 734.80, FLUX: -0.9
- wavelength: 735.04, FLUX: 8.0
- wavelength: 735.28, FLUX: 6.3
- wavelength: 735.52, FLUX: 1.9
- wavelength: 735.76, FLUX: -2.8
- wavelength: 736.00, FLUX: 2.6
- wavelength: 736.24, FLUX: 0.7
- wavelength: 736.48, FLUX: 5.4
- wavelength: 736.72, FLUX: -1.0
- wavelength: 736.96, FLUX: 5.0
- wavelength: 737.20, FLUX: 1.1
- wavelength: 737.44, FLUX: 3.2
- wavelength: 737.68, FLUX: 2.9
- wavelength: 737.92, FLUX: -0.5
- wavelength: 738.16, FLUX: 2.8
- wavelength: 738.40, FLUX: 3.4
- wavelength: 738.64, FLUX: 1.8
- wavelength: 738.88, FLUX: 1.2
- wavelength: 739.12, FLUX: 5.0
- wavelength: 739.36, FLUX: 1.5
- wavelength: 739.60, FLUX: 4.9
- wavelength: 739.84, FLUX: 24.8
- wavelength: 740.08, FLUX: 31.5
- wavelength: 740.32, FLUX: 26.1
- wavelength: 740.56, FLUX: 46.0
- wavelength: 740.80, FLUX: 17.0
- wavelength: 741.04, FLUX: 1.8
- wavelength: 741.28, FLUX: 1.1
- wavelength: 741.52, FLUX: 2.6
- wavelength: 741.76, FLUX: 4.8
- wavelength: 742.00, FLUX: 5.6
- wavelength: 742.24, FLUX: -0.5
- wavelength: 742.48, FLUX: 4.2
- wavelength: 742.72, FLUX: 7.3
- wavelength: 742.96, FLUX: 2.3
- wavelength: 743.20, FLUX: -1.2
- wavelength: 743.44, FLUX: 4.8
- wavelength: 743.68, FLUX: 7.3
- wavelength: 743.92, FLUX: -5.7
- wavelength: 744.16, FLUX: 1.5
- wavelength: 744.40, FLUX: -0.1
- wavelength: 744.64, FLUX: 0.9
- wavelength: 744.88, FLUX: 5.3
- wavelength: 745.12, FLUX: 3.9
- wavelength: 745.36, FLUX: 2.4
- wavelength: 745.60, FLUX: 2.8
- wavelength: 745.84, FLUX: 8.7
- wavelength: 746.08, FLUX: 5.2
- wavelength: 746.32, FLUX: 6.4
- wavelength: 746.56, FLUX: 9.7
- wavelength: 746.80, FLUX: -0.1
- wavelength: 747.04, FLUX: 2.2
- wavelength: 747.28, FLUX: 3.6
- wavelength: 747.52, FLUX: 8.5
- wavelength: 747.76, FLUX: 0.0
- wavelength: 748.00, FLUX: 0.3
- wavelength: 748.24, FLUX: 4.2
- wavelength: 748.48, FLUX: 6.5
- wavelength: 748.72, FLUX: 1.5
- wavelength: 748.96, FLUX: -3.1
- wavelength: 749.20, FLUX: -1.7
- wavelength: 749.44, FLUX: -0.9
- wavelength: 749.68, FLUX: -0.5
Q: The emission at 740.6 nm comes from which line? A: [O II]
